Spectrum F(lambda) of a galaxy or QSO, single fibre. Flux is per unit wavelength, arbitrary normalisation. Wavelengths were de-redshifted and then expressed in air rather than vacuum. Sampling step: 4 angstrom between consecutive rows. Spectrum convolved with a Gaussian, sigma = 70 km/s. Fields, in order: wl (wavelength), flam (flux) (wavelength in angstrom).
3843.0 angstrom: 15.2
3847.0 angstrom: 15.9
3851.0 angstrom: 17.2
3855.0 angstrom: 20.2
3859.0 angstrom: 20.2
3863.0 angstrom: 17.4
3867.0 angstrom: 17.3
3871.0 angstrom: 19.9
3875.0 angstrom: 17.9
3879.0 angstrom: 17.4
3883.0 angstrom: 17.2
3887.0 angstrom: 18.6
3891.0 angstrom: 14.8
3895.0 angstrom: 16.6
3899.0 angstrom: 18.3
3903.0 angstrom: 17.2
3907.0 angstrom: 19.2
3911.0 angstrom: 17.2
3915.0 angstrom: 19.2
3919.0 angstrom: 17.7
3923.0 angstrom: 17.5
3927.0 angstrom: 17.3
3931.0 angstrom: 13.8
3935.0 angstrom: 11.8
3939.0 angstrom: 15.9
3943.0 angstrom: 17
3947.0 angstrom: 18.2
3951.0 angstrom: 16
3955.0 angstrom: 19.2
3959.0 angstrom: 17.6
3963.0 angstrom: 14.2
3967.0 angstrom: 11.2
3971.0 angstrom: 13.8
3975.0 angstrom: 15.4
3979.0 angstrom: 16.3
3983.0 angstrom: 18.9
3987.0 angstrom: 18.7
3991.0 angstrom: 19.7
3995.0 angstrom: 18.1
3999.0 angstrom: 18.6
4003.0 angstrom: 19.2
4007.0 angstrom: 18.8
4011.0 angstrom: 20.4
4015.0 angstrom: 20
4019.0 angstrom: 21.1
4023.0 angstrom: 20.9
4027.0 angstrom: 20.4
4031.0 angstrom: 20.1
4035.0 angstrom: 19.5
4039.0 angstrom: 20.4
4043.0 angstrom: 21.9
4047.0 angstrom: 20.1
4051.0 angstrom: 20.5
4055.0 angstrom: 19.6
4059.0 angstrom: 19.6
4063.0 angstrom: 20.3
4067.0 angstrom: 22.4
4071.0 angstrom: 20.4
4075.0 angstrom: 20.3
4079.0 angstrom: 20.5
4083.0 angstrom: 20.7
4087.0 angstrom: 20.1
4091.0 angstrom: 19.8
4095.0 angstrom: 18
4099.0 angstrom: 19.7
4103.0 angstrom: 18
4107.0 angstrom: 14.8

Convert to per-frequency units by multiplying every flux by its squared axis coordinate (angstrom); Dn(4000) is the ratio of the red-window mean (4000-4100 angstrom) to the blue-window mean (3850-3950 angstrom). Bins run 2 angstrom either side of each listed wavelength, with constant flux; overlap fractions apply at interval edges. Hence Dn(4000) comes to 1.25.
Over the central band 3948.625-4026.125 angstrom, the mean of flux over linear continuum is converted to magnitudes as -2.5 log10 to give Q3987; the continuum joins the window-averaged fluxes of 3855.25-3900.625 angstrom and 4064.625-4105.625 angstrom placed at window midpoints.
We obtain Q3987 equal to 0.07 mag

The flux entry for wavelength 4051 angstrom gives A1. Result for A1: 20.5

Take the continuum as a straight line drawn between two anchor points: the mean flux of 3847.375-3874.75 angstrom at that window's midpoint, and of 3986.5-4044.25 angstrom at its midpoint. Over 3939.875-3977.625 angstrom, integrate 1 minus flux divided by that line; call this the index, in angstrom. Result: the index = 6.8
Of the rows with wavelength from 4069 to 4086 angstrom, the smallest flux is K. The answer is 20.3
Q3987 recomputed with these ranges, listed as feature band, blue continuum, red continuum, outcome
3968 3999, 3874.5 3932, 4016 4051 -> 0.13 mag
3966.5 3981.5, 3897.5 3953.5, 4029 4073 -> 0.24 mag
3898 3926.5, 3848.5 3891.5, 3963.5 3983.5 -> -0.08 mag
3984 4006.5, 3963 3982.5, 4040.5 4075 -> -0.17 mag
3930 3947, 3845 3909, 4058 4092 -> 0.23 mag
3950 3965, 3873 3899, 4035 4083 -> 0.11 mag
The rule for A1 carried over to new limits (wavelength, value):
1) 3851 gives 17.2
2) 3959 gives 17.6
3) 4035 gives 19.5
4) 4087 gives 20.1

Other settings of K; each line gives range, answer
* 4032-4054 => 19.5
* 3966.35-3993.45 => 11.2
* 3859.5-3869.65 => 17.3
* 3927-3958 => 11.8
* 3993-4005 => 18.1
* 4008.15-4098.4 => 18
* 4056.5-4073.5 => 19.6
